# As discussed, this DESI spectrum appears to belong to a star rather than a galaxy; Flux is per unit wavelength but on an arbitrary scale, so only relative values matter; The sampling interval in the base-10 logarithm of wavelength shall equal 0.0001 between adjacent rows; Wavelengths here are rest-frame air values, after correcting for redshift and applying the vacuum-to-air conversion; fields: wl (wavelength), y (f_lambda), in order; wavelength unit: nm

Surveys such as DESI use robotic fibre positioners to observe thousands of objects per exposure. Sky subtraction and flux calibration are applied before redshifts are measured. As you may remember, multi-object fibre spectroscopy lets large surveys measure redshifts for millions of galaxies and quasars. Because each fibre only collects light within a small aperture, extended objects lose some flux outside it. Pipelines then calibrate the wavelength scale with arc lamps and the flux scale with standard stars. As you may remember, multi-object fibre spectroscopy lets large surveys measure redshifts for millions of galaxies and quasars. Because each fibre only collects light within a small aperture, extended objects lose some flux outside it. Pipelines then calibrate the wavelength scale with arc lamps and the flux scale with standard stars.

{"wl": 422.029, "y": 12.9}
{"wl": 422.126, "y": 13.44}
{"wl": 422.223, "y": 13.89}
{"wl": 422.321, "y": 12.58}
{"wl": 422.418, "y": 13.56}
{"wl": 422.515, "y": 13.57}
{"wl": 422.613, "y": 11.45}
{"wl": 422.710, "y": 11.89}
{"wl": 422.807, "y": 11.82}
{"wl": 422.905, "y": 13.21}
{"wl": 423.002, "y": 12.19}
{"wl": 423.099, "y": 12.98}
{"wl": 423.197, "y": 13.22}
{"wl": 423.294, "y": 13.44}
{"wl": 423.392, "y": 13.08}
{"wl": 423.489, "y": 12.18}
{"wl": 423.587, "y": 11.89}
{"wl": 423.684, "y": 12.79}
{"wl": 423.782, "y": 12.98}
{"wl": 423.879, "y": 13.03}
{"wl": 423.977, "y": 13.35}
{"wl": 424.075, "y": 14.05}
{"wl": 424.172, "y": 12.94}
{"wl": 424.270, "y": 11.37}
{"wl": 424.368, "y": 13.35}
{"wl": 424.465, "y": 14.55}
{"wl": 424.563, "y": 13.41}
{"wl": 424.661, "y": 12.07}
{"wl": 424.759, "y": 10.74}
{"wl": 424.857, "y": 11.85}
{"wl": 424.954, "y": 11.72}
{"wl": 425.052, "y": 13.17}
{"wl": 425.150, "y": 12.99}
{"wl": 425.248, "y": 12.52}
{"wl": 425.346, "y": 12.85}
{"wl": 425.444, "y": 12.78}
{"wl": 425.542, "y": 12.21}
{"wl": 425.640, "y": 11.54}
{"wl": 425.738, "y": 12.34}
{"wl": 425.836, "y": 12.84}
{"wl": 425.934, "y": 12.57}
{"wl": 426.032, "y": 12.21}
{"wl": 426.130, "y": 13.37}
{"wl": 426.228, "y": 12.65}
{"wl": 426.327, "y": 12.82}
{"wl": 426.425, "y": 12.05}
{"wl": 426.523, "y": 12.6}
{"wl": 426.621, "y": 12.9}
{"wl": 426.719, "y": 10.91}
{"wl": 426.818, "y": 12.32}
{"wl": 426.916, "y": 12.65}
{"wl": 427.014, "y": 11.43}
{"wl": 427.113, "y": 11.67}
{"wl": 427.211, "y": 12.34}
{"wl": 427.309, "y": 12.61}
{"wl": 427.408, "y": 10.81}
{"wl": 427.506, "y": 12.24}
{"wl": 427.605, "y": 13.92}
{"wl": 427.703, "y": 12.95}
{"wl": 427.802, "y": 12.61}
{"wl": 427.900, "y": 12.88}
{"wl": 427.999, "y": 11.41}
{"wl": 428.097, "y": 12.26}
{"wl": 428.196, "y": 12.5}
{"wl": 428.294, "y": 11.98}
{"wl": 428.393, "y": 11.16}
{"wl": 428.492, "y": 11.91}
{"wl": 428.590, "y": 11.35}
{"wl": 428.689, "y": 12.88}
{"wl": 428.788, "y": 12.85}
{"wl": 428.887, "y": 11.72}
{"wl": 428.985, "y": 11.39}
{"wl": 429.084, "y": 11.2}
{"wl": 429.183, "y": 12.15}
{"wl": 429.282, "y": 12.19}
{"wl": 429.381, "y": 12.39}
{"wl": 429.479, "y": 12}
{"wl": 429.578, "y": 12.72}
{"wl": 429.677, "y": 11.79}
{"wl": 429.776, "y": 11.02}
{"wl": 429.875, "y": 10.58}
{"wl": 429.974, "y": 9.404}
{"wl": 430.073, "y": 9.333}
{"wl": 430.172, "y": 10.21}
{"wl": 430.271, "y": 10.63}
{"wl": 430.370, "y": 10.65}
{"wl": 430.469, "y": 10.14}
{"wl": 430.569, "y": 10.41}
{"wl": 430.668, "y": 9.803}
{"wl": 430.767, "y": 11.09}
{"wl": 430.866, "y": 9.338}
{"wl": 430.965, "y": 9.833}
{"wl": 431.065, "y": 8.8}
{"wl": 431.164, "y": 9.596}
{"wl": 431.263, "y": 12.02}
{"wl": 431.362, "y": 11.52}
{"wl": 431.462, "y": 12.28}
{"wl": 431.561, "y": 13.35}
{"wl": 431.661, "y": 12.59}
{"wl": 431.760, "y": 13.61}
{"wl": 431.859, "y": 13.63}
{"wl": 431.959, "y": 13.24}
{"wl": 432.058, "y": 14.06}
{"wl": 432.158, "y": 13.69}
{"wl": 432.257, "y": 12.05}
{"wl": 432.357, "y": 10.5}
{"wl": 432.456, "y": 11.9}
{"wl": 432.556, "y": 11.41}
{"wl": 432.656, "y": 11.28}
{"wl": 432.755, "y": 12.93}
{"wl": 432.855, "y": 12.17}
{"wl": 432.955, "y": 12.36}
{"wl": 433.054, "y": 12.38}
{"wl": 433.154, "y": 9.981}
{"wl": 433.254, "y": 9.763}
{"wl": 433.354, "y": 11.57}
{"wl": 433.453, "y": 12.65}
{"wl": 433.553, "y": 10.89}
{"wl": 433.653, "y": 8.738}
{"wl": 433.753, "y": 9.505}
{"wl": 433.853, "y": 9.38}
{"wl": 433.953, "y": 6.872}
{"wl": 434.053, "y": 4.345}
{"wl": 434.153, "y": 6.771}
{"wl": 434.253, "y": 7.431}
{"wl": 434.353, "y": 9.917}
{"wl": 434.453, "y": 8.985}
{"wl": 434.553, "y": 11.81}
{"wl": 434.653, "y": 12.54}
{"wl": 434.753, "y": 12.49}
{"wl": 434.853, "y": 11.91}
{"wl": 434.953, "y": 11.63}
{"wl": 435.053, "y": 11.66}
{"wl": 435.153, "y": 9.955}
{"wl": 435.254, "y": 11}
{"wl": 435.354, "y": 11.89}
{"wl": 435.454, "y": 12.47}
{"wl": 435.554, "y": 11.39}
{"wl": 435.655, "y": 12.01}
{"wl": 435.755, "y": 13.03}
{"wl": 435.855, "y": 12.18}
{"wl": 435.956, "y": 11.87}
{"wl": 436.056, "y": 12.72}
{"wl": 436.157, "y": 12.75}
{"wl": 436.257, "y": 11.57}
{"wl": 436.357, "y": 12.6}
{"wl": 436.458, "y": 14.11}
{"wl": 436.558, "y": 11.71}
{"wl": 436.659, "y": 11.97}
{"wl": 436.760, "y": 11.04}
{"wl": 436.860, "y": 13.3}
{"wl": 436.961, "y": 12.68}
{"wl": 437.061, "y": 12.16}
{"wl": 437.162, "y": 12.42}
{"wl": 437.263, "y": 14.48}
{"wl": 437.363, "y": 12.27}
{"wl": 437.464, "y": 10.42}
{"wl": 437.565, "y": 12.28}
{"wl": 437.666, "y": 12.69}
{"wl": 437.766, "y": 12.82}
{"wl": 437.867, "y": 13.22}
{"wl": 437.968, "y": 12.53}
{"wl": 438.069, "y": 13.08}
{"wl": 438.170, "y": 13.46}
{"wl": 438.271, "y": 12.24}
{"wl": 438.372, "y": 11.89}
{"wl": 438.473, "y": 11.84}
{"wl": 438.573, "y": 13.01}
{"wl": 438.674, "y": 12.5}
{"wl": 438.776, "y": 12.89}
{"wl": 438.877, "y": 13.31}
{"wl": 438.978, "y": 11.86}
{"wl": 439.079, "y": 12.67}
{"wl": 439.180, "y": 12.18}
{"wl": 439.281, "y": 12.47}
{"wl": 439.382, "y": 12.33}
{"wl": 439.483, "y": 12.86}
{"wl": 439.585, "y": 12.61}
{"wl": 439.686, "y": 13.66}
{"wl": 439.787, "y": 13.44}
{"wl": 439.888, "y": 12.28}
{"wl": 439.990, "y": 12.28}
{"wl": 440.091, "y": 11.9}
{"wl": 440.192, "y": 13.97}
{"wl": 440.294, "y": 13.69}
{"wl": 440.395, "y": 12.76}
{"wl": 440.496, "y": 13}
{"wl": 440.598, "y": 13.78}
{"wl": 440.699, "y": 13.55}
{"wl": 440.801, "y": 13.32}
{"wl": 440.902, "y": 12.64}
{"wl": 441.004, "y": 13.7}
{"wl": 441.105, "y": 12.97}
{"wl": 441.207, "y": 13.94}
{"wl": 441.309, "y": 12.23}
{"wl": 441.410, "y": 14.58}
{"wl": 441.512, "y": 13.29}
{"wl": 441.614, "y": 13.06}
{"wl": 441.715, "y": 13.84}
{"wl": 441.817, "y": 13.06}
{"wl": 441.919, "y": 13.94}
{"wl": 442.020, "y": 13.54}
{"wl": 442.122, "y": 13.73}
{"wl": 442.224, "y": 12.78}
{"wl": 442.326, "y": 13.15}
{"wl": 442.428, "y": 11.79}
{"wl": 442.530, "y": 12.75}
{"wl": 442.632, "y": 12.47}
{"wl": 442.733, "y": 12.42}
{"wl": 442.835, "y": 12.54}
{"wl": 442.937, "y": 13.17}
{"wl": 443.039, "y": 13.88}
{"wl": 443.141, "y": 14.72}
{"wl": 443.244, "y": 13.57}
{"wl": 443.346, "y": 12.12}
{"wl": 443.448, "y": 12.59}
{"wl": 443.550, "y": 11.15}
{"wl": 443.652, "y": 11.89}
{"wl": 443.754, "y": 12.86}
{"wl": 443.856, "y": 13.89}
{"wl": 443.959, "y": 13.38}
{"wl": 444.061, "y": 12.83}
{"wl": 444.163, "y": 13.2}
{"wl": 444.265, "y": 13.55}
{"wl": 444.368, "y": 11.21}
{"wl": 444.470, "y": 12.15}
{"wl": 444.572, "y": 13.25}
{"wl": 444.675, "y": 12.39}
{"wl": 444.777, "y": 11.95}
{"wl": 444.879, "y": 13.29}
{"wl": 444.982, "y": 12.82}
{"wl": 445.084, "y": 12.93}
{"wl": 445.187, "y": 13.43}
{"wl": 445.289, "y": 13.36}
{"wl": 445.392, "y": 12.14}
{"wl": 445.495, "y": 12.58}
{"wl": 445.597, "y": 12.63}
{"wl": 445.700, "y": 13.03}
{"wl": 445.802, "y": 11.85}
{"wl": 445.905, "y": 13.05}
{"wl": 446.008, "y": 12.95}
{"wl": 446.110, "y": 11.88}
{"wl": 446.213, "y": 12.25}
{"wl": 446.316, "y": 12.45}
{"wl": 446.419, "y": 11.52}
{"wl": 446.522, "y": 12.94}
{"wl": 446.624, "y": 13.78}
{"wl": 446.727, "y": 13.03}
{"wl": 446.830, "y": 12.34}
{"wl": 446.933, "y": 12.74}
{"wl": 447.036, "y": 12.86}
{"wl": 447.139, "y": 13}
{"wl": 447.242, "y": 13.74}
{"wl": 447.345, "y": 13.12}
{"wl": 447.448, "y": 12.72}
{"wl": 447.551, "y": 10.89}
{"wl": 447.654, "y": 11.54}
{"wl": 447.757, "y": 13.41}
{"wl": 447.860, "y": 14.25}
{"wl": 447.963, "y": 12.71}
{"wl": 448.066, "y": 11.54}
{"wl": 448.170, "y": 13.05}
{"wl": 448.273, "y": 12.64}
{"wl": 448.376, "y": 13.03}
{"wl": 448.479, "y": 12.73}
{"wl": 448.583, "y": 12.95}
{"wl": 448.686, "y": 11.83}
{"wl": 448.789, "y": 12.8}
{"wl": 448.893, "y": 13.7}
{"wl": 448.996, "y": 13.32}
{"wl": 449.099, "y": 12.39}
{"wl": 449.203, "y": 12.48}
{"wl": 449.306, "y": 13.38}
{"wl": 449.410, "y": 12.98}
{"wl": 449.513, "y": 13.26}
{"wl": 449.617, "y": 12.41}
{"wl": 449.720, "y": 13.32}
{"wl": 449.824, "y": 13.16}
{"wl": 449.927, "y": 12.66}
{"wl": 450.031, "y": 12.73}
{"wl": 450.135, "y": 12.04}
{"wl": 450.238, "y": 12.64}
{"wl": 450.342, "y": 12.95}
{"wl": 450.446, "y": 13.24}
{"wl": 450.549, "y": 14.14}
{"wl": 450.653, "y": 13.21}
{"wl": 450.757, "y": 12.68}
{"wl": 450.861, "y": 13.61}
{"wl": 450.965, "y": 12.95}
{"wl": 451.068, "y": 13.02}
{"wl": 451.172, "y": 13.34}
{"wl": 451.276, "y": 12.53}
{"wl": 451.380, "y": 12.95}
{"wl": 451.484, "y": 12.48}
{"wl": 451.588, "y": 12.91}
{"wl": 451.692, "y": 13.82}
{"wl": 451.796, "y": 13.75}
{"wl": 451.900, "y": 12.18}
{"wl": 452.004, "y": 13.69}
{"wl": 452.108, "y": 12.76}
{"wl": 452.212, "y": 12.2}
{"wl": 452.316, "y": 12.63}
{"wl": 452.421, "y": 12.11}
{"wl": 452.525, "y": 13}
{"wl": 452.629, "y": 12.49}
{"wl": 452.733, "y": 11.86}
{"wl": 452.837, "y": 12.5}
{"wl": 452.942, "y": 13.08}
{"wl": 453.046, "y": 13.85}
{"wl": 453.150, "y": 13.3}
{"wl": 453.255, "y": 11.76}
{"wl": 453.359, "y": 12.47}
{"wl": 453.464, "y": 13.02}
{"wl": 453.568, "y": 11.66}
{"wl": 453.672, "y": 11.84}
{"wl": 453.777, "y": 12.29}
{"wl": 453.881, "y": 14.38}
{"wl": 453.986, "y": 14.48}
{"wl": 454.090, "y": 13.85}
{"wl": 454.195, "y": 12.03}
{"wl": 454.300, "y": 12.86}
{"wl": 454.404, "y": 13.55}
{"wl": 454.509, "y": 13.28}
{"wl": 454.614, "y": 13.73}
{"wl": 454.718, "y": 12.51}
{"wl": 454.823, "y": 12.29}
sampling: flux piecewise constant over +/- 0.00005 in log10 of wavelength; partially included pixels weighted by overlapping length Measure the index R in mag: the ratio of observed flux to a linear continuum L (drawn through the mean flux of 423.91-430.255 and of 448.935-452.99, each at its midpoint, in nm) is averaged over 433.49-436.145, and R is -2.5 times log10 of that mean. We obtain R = 0.18 mag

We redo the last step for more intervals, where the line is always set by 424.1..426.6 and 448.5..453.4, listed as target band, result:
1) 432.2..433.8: 0.126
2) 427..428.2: 0.026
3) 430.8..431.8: 0.124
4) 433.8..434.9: 0.335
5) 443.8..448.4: 0.007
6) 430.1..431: 0.230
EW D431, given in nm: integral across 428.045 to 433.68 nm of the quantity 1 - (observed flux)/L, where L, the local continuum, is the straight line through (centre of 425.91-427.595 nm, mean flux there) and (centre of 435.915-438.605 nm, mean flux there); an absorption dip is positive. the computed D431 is 0.38 nm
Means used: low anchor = 12.3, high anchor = 12.5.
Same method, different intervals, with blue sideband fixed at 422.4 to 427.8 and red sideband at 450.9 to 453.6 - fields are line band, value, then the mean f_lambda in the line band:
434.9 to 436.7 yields 0.09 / 12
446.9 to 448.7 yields 0.00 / 12.7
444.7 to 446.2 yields 0.01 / 12.7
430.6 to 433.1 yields 0.16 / 11.8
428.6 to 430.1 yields 0.12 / 11.6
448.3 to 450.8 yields -0.03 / 12.9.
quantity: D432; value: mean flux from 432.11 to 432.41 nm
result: 12.1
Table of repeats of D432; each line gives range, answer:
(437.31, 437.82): 12.1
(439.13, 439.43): 12.3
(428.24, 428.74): 11.9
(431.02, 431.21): 9.21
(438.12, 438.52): 12.4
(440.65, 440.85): 13.4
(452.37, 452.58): 12.6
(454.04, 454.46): 13.1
